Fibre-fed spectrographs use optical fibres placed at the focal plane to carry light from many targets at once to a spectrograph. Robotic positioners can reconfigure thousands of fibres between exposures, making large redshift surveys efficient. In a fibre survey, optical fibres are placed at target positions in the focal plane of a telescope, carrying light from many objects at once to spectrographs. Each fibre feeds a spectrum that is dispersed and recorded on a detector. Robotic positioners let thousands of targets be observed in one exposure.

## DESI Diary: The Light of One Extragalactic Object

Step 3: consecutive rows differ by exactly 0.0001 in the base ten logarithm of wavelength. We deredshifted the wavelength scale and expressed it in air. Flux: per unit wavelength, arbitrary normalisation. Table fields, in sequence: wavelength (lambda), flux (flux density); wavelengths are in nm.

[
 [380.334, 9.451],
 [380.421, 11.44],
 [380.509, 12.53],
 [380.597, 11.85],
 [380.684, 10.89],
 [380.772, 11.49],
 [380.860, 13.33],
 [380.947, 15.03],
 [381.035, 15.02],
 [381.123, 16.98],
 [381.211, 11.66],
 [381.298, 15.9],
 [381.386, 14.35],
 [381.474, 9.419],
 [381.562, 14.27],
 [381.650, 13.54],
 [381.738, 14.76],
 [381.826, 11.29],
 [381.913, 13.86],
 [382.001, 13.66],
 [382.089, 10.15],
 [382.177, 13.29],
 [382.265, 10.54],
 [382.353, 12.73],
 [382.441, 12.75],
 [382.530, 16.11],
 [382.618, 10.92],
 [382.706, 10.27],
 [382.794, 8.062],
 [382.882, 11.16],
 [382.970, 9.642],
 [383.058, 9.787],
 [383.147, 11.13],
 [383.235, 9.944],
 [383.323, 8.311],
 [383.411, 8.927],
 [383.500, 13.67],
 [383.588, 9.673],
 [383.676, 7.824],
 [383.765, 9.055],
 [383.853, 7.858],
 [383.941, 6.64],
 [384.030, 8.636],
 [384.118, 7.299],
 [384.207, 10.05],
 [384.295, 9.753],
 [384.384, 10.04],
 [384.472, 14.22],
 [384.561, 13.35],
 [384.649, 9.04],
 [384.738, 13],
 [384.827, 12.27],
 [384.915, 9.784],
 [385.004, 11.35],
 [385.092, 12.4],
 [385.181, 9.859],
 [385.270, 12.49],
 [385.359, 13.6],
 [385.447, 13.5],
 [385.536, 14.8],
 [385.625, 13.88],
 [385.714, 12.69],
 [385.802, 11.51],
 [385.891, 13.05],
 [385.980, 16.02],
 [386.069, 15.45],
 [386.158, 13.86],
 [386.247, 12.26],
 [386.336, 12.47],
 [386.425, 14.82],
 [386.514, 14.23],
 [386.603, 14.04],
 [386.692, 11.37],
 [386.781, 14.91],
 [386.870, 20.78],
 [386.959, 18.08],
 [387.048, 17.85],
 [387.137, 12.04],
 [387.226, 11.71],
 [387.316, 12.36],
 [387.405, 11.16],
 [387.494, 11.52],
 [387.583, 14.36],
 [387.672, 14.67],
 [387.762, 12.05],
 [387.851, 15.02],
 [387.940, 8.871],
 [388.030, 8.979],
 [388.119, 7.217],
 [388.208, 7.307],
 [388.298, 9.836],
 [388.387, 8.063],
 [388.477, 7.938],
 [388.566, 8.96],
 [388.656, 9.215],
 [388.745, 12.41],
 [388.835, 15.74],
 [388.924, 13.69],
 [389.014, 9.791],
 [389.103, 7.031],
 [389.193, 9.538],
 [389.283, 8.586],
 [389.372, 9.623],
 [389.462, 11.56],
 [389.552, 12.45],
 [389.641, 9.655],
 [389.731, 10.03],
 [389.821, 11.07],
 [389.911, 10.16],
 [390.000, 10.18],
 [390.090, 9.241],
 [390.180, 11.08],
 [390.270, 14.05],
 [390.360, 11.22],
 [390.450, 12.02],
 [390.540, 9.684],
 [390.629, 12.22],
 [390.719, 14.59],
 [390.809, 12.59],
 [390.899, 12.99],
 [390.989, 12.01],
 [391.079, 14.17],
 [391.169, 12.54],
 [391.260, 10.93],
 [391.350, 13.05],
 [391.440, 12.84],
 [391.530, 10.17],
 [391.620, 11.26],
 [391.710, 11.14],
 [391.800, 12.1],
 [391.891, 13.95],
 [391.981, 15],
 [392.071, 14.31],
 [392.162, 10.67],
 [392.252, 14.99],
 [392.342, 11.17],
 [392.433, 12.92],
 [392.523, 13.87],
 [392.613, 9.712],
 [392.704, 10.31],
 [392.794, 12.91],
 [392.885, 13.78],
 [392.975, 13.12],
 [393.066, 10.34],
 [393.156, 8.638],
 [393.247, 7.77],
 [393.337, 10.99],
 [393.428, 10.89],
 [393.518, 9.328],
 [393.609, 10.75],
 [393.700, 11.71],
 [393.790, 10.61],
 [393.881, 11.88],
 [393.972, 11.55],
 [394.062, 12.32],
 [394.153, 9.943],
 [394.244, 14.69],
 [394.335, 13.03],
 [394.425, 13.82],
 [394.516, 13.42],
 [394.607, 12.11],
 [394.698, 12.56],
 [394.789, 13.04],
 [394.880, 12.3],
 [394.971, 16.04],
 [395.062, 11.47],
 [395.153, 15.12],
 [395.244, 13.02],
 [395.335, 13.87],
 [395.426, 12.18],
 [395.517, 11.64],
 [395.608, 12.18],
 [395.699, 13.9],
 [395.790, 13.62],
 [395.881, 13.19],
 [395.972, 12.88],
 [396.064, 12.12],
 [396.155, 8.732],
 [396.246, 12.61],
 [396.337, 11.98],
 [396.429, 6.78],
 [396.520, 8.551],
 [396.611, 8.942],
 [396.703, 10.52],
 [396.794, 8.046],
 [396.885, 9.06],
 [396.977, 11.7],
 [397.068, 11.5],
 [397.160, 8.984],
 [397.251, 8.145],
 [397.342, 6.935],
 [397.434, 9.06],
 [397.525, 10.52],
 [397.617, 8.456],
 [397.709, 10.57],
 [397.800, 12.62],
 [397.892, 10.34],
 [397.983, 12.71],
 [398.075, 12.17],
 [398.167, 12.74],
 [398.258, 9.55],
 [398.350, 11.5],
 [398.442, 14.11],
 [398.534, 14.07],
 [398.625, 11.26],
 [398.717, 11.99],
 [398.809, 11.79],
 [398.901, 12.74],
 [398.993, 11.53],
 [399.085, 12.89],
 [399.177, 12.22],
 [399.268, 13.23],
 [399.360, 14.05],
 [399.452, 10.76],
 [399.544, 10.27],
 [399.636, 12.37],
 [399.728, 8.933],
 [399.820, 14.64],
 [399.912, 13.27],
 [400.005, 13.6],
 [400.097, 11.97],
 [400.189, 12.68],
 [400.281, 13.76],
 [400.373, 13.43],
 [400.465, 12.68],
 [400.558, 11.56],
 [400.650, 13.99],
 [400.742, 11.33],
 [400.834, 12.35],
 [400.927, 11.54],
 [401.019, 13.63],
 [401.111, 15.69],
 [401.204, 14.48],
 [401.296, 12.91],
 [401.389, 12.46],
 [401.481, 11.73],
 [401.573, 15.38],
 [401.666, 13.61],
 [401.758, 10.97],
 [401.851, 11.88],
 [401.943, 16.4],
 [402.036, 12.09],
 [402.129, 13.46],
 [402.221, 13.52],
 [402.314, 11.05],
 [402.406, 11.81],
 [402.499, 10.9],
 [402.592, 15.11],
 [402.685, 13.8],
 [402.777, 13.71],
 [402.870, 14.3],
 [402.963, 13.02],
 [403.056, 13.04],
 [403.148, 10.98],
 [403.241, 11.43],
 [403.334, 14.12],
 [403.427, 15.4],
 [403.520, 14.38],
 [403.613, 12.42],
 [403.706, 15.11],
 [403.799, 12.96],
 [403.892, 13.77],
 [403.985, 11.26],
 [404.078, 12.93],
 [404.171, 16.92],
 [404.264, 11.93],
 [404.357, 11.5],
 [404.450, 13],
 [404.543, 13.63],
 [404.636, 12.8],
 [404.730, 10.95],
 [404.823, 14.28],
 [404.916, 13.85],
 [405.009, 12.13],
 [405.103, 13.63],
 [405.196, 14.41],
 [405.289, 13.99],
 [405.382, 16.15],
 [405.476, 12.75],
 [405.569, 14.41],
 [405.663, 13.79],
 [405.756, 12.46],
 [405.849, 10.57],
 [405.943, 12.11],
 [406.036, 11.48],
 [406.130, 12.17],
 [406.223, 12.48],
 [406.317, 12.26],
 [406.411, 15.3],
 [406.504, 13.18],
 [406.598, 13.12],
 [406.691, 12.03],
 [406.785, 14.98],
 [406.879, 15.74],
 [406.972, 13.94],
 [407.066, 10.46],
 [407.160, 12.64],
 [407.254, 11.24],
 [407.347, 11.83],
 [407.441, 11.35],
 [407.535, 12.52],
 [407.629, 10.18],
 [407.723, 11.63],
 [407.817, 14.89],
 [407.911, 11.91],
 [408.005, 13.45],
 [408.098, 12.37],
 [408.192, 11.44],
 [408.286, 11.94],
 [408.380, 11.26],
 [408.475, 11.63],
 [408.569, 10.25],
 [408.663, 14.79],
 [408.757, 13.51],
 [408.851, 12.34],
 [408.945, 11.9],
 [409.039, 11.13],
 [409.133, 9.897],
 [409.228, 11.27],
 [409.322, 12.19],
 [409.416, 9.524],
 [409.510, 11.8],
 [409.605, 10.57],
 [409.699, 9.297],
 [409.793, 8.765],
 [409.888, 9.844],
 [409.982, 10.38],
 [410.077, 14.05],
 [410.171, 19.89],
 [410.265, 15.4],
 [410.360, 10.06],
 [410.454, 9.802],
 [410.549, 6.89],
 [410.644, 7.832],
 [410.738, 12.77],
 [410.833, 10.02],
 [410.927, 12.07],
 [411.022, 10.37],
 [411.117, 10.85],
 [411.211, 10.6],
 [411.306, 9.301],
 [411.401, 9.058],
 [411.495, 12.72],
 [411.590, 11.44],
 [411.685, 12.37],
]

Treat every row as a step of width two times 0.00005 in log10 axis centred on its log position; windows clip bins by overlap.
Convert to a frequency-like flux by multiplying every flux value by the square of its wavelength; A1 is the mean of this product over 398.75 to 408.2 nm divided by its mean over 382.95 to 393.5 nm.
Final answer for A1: 1.2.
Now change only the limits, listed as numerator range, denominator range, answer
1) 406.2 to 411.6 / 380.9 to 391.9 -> 1.12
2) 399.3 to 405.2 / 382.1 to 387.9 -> 1.17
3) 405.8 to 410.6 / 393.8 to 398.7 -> 1.10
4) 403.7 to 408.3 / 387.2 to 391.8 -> 1.26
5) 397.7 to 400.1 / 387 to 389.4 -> 1.17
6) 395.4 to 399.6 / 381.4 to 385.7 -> 1.07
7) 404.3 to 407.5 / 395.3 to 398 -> 1.27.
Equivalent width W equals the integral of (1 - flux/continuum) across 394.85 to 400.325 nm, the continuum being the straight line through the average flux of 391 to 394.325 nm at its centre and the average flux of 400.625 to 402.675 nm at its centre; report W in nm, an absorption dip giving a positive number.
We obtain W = 0.37 nm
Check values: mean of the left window 11.9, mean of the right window 13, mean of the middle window 11.6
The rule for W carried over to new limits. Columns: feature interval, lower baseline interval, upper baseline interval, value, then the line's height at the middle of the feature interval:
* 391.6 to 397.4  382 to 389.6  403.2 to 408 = 0.260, 12.2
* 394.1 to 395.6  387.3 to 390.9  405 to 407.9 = -0.185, 11.6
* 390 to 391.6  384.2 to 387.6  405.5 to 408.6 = 0.116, 13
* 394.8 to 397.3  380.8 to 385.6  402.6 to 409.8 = 0.151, 12.2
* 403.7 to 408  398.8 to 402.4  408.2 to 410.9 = -0.359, 12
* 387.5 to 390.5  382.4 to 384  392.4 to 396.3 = 0.126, 11.1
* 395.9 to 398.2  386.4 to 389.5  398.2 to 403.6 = 0.408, 12.5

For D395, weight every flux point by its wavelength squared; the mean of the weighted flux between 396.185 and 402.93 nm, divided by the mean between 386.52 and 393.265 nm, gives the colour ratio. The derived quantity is 1.06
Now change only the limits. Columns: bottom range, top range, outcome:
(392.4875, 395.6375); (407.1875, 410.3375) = 1.07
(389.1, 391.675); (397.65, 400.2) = 1.12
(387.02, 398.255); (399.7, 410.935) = 1.17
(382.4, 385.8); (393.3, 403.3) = 1.19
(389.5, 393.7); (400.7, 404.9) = 1.18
